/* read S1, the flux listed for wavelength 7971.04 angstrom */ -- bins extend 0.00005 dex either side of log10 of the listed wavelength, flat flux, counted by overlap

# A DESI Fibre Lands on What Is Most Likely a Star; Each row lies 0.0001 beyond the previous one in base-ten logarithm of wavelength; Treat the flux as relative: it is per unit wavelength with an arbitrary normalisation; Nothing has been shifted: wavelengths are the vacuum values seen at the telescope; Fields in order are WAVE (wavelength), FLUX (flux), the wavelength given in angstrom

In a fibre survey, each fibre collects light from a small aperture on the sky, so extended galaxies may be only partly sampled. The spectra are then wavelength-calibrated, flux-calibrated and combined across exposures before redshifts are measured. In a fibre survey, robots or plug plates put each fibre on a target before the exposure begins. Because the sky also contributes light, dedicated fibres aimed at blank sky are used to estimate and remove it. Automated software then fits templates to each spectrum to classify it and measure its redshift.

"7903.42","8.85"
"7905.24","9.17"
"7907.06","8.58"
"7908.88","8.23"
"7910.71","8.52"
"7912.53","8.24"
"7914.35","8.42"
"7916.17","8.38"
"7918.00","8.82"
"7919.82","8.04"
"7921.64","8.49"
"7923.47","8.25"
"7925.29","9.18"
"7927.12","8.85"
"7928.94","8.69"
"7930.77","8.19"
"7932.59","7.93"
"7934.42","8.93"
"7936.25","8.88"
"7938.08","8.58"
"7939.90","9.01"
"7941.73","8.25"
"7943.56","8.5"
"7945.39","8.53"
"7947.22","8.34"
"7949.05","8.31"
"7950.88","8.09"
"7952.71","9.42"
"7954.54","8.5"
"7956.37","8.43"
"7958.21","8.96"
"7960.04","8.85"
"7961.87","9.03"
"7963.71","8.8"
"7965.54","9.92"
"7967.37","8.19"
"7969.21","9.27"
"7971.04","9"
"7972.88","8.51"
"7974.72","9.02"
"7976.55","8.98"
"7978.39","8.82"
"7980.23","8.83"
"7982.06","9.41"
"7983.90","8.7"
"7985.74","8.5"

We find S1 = 9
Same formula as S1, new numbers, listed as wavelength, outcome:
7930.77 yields 8.19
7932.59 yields 7.93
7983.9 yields 8.7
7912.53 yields 8.24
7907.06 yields 8.58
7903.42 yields 8.85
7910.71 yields 8.52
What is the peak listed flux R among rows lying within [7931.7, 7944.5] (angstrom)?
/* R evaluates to 9.01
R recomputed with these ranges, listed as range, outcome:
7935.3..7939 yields 8.88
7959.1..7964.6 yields 9.03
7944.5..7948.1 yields 8.53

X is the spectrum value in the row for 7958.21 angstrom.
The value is 8.96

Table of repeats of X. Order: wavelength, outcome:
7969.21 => 9.27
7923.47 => 8.25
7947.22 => 8.34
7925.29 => 9.18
